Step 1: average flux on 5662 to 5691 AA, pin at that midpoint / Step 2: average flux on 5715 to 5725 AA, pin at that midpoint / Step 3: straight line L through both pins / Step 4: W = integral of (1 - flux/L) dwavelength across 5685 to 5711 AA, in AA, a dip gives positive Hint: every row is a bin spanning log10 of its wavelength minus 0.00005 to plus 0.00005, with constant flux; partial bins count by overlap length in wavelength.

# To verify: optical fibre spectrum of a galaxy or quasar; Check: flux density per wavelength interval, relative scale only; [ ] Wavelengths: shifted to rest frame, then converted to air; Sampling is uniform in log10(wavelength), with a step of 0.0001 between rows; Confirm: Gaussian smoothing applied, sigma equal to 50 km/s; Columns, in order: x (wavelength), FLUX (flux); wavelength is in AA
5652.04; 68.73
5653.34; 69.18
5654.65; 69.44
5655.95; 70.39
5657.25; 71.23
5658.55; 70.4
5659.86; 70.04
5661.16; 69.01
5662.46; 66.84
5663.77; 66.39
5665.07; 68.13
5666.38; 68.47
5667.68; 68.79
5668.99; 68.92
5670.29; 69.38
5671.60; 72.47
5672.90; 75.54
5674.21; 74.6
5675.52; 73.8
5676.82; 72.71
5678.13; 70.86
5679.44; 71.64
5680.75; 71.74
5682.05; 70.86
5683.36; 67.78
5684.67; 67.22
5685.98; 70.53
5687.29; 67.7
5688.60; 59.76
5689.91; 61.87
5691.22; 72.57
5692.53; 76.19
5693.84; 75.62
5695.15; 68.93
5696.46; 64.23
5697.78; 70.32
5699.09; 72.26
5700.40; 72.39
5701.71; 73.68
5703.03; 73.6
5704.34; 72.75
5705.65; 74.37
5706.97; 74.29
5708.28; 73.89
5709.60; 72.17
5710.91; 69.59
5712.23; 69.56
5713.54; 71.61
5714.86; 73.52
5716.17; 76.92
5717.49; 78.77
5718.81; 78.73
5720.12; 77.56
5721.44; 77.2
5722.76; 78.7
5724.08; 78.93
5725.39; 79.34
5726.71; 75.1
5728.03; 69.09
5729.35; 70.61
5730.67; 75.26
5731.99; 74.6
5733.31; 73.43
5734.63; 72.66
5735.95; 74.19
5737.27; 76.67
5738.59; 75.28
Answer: 1.0 AA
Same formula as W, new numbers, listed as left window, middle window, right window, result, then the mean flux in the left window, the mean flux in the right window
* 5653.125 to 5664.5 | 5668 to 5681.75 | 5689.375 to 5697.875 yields -0.5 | 69.2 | 70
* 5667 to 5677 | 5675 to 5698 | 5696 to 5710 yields 0.8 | 72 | 72.2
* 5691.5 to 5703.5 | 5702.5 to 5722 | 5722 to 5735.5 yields -0.3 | 71.9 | 74.8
